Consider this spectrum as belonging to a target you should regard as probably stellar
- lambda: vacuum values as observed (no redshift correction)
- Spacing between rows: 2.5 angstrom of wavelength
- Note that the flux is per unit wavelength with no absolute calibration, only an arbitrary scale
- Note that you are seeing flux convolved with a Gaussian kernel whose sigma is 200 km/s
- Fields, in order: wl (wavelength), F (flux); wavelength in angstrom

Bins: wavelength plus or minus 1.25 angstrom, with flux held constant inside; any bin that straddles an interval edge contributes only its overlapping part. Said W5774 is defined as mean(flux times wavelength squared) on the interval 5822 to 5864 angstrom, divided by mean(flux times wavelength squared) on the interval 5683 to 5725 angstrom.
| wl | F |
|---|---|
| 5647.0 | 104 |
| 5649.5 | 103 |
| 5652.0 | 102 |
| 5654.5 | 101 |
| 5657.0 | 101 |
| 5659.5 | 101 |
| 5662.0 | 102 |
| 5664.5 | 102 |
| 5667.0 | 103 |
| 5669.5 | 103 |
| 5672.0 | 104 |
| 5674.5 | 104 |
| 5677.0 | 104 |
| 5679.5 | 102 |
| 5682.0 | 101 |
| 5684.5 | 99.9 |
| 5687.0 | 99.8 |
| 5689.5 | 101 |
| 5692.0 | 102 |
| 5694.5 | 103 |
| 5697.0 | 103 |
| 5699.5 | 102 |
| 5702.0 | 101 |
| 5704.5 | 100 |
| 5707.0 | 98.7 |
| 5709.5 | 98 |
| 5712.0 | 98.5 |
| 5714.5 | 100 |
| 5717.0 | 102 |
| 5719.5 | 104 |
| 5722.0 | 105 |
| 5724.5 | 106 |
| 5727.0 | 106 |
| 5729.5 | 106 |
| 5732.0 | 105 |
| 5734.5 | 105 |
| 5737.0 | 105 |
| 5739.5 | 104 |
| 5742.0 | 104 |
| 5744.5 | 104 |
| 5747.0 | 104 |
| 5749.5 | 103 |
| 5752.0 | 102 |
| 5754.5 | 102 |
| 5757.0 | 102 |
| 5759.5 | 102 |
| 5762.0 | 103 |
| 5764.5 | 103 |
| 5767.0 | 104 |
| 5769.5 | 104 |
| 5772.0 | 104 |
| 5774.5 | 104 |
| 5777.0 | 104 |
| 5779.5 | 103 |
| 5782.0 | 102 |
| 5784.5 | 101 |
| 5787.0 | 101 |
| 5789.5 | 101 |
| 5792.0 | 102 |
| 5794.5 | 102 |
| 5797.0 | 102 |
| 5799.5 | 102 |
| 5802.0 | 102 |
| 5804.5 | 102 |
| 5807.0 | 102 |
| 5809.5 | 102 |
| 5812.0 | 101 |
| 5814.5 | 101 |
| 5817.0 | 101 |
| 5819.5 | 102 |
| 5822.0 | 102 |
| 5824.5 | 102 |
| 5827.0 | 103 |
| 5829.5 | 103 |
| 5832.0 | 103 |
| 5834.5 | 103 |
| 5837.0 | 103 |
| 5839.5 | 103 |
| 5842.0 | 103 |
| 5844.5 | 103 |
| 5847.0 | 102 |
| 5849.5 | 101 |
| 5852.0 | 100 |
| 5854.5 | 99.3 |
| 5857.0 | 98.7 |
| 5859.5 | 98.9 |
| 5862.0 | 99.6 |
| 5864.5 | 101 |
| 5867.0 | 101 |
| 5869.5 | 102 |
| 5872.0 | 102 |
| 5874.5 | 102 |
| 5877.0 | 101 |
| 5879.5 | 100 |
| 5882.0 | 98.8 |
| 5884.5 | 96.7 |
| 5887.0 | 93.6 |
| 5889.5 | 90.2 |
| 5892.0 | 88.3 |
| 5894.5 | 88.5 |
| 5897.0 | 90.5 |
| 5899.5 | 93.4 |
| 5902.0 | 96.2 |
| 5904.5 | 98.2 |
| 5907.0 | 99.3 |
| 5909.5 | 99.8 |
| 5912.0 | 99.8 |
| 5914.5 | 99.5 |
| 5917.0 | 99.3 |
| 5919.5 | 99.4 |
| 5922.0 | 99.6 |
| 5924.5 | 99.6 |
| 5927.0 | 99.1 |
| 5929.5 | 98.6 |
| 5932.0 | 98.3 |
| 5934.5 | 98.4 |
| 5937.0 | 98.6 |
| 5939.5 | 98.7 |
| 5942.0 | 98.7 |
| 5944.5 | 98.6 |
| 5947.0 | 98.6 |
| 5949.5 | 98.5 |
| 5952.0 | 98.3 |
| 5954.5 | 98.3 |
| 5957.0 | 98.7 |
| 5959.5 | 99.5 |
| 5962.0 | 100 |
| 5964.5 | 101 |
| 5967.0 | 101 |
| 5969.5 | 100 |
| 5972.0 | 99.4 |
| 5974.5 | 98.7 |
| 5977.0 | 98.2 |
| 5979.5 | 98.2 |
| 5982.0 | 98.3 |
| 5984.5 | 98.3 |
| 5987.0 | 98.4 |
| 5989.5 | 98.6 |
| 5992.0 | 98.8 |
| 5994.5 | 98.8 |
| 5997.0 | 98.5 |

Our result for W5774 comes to 1.1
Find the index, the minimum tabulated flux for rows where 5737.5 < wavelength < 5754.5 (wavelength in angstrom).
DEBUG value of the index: 102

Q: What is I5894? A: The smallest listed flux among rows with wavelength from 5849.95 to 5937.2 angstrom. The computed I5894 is 88.3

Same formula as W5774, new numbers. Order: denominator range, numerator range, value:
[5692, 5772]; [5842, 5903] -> 1.00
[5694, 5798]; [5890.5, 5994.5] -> 1.02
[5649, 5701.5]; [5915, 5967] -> 1.06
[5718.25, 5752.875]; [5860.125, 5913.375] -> 0.98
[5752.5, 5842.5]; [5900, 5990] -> 1.02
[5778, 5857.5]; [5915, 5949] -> 1.01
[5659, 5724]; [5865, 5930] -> 1.03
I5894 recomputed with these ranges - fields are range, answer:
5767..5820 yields 101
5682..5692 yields 99.8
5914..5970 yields 98.3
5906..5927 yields 99.1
